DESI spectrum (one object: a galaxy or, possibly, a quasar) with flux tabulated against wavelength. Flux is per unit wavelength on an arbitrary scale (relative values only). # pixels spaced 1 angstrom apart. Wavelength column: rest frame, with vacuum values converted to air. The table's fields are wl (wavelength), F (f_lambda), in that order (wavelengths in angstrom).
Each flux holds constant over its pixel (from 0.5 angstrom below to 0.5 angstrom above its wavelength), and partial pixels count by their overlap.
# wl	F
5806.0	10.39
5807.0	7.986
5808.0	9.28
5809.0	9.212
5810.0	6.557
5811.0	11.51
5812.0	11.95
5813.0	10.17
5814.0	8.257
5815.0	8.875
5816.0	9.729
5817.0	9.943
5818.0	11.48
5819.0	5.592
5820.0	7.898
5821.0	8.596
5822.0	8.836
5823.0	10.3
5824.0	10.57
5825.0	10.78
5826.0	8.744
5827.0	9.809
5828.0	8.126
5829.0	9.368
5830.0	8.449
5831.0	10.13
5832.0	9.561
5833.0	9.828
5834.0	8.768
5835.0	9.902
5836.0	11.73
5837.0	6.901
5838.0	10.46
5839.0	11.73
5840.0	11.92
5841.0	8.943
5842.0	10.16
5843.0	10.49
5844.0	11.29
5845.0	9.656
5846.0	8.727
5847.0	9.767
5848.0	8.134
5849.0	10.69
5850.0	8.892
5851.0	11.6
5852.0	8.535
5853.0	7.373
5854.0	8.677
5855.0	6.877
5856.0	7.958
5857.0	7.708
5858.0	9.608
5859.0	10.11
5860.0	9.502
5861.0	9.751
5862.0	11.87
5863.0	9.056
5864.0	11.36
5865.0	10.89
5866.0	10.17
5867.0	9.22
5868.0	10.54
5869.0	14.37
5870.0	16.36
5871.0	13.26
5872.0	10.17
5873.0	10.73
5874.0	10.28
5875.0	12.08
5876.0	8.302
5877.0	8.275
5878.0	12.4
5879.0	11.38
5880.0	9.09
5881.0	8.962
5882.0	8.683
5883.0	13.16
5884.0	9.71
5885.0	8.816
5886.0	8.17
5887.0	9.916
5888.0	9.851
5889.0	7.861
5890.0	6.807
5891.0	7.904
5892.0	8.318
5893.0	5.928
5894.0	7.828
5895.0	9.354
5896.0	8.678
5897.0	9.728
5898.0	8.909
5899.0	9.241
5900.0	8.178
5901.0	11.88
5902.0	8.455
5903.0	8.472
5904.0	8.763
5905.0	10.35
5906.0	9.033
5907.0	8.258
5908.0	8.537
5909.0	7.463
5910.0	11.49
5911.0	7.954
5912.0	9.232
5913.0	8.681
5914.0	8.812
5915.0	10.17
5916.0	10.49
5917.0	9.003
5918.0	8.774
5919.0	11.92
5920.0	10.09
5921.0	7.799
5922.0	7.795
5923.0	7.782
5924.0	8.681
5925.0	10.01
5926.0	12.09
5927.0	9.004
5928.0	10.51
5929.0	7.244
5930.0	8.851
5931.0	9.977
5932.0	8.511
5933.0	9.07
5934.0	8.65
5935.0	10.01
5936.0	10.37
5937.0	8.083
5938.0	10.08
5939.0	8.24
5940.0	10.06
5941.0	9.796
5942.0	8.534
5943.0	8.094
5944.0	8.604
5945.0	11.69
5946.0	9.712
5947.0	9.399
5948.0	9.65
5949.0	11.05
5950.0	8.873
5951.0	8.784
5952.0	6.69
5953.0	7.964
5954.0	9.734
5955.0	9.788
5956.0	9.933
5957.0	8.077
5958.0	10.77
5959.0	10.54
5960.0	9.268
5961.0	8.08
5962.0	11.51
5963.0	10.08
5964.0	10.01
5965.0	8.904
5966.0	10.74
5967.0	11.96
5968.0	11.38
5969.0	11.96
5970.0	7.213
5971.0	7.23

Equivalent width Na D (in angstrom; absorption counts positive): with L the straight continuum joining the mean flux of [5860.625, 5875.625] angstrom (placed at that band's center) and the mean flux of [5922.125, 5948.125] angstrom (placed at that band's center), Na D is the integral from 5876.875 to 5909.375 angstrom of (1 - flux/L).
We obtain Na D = 4.7 angstrom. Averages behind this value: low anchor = 11.3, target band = 9.06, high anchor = 9.31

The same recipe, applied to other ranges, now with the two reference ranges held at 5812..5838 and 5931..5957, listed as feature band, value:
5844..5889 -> -3.3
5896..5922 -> 0.2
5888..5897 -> 1.2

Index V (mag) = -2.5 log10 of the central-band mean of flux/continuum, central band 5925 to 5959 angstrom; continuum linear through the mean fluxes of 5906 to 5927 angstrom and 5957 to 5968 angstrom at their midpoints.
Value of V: 0.04 mag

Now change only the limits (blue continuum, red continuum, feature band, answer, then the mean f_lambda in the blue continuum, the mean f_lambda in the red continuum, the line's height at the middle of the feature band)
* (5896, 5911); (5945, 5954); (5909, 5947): -0.018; 9.14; 9.2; 9.17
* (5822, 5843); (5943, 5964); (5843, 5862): 0.055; 9.8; 9.49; 9.75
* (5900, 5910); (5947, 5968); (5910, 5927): -0.016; 9.1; 9.66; 9.25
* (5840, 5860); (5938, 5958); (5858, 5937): -0.037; 9.3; 9.25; 9.28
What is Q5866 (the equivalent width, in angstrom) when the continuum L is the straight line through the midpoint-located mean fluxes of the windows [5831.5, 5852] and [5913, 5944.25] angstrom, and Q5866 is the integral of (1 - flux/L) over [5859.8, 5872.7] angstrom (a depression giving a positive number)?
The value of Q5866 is -2.1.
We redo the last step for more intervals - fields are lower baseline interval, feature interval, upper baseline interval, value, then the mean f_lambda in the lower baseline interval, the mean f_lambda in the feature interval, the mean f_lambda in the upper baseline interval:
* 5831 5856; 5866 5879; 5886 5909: -3.11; 9.59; 11.3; 8.7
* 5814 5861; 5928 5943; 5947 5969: 0.87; 9.4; 9.12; 9.75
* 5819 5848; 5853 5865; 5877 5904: 0.10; 9.6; 9.3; 9.12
